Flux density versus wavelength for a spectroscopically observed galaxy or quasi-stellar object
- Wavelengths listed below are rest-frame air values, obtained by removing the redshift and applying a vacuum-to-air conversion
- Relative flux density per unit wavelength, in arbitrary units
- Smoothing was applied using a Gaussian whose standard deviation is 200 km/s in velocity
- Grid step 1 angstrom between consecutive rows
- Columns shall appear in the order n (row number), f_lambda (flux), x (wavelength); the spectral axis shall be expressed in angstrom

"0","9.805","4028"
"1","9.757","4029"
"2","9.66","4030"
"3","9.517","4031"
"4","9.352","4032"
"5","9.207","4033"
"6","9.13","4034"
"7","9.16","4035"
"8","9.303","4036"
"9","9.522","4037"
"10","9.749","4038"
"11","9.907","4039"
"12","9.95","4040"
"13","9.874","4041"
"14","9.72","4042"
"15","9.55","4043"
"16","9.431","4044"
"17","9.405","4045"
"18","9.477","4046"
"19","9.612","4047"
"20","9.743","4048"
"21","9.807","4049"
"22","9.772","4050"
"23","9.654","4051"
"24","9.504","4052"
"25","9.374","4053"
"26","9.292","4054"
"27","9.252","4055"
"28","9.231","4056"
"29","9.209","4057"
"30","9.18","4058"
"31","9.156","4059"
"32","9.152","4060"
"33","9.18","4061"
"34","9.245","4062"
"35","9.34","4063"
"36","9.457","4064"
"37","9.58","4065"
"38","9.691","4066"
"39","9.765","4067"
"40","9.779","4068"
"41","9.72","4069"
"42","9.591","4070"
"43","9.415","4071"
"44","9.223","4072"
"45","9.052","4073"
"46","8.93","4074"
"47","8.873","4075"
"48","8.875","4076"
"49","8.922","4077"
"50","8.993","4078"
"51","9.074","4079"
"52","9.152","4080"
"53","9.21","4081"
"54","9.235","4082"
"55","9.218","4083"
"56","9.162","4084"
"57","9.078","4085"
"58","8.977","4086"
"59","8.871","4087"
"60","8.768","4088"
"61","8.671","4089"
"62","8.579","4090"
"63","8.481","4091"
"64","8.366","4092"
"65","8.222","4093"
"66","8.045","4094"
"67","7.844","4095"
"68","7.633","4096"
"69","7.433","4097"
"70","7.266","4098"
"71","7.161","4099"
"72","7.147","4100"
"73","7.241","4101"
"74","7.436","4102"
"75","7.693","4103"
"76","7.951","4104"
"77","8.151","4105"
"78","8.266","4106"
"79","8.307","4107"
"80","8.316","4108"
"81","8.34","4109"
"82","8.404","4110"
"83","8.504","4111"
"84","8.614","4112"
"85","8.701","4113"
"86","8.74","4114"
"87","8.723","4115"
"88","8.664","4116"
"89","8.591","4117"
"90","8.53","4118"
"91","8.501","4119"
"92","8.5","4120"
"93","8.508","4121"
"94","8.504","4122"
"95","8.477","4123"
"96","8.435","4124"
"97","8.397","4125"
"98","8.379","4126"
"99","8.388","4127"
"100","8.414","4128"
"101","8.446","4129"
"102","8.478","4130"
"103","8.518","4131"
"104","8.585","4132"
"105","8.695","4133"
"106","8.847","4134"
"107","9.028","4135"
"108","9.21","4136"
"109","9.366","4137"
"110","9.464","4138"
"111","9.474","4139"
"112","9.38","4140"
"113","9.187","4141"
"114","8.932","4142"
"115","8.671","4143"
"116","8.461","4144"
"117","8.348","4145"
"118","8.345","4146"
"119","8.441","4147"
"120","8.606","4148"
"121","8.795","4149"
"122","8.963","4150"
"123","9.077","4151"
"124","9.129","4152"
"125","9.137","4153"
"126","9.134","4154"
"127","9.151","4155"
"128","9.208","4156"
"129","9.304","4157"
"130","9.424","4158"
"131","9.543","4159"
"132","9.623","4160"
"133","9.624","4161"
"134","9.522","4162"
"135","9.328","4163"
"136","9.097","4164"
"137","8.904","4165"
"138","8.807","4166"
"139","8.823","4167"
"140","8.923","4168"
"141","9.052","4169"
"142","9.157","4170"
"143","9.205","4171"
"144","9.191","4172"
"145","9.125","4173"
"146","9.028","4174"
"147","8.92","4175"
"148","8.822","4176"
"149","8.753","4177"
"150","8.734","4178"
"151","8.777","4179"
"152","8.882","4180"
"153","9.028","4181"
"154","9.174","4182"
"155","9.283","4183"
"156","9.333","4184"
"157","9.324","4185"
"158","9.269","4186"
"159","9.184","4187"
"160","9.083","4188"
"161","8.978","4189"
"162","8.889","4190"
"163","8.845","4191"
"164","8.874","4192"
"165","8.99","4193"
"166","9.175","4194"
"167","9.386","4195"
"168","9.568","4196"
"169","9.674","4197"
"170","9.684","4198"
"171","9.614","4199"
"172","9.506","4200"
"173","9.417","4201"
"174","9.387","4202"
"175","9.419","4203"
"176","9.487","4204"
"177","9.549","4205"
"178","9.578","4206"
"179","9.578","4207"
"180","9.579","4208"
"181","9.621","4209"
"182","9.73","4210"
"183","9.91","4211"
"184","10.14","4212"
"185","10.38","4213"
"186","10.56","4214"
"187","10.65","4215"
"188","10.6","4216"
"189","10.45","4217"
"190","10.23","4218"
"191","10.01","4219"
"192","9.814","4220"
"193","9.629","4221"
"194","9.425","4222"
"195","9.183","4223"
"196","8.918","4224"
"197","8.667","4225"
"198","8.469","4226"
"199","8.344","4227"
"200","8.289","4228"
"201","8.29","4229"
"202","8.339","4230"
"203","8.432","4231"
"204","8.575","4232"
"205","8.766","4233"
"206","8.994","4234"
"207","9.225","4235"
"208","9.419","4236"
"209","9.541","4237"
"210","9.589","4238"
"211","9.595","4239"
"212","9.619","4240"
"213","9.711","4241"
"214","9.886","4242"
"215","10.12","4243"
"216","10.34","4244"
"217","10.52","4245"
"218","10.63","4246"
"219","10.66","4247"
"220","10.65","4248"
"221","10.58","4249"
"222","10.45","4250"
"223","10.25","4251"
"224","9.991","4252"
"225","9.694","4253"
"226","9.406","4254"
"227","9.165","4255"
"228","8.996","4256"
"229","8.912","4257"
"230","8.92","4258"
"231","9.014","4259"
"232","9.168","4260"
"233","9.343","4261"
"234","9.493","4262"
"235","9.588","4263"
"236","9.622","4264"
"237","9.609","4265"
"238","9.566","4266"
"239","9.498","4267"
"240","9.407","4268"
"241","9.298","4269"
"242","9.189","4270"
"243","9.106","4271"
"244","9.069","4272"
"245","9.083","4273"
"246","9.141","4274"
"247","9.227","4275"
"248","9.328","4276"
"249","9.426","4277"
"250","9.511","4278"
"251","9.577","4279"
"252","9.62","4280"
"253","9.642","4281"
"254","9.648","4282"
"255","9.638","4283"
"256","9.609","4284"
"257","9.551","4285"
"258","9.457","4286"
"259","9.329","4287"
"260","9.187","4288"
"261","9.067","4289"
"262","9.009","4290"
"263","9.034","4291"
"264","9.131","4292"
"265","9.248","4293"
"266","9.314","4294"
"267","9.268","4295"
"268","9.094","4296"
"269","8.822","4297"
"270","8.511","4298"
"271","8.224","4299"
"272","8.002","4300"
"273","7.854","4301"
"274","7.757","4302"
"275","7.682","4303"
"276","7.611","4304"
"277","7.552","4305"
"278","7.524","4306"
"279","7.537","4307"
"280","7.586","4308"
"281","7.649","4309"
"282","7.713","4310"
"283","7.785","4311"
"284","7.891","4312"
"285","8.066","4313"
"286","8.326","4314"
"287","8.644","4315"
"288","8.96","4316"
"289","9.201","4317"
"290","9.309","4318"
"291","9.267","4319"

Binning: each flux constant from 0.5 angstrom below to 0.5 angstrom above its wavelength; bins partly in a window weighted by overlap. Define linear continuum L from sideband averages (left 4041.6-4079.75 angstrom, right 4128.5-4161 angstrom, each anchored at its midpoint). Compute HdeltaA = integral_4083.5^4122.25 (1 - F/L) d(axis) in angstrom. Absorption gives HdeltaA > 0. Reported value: 3.78 angstrom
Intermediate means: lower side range 9.37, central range 8.28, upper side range 8.98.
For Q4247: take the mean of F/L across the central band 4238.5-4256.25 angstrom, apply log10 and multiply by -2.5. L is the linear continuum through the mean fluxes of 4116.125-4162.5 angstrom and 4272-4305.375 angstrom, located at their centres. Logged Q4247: -0.12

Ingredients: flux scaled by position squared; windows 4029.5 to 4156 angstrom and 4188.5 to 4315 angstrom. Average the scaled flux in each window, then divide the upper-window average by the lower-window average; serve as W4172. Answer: 1.12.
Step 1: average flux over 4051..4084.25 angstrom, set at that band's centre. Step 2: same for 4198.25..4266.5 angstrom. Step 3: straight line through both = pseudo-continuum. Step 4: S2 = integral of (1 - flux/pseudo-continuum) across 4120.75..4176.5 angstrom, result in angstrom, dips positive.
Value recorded 2.9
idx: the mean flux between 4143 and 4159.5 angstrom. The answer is 8.93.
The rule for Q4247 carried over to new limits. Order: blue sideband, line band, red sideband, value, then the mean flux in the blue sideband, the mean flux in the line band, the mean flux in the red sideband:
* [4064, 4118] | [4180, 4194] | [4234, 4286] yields 0.010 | 8.62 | 9.09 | 9.6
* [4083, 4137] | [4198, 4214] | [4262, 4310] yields -0.119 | 8.38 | 9.69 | 8.94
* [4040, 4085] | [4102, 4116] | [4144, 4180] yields 0.107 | 9.37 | 8.34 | 9.02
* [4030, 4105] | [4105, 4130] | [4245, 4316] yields 0.069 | 9.02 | 8.48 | 9.07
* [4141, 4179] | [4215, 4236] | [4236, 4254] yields 0.074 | 9.01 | 9.18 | 10.1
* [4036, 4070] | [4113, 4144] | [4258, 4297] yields 0.087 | 9.52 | 8.73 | 9.33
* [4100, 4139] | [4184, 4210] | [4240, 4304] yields -0.050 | 8.48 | 9.35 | 9.37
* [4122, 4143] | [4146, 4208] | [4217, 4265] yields -0.012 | 8.79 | 9.17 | 9.47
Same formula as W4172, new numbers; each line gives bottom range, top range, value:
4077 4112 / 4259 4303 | 1.20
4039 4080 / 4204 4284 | 1.11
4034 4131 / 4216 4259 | 1.16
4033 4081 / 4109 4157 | 0.97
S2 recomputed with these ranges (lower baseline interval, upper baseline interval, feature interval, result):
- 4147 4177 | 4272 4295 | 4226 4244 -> 0.3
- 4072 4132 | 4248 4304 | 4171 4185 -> -0.4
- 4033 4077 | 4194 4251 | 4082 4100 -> 2.2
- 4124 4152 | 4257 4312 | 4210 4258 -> -4.0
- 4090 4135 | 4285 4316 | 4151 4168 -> -1.9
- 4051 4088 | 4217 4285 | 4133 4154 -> 0.9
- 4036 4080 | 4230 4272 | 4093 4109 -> 2.9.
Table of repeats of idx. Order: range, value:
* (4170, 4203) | 9.16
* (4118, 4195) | 8.94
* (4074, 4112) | 8.39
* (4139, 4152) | 8.81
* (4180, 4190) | 9.15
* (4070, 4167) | 8.69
